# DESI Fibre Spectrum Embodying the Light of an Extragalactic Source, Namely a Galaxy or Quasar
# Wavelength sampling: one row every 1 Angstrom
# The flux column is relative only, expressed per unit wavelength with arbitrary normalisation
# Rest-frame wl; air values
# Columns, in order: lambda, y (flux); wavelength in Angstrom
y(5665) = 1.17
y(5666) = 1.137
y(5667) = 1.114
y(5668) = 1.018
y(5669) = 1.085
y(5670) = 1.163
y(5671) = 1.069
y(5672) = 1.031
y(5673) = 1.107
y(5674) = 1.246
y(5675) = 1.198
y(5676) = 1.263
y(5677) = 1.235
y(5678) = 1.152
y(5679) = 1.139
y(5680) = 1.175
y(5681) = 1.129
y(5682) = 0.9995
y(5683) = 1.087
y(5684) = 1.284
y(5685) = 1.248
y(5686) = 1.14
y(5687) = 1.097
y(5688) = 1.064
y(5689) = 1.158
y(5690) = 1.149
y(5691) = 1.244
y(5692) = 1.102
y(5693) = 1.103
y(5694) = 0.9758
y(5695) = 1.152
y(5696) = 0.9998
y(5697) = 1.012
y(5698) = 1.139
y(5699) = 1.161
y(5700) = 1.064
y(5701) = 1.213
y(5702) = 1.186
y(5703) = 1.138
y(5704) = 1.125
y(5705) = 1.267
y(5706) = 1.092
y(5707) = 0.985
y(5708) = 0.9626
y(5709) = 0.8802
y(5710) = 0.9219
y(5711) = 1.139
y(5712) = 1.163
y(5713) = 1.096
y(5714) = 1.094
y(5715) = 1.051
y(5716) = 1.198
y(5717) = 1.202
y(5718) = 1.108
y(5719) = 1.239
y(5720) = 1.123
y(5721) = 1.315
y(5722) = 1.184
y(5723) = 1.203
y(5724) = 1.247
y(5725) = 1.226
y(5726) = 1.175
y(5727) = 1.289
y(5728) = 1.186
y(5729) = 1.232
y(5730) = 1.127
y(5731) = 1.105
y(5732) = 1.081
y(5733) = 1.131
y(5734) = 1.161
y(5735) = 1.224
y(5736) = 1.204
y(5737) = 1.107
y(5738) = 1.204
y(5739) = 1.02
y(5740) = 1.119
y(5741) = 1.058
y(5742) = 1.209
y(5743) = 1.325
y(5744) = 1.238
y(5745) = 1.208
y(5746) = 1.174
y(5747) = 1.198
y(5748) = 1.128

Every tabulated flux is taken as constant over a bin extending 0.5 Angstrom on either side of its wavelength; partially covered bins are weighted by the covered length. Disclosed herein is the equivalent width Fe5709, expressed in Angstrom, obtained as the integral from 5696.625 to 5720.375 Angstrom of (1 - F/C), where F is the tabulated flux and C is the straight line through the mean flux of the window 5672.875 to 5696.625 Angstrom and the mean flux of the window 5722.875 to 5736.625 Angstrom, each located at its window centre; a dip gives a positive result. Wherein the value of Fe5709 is 1.18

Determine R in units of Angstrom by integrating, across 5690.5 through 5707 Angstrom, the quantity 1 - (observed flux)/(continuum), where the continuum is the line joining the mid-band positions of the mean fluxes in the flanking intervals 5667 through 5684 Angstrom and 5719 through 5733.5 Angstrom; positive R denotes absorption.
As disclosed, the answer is 0.58 Angstrom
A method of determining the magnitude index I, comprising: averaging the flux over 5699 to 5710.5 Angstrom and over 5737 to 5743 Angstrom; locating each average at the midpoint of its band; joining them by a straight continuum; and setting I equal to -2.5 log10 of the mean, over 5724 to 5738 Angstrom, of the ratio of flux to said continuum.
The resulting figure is -0.05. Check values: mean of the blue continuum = 1.08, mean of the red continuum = 1.14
